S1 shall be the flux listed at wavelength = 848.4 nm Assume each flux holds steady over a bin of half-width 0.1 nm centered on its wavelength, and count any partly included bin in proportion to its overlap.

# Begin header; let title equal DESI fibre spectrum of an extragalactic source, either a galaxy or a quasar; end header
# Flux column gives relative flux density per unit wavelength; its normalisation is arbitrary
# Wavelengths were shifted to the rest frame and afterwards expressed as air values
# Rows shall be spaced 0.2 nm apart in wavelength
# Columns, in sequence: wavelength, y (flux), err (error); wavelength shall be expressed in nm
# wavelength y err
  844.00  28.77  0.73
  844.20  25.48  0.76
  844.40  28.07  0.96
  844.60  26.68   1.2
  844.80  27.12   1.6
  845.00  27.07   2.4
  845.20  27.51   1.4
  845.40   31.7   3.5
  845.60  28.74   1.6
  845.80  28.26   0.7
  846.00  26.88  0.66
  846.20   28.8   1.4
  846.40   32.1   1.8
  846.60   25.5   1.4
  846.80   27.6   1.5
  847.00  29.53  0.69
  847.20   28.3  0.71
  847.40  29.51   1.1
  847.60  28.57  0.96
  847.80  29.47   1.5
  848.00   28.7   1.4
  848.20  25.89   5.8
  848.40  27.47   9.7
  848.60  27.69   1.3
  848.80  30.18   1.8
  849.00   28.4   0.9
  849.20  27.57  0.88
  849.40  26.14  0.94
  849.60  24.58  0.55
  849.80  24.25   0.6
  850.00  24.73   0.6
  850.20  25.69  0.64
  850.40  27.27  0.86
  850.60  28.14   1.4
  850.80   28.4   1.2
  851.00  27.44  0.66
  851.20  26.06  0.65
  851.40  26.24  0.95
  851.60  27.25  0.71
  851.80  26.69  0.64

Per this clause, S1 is 27.47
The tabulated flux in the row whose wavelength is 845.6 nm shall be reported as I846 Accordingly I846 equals 28.74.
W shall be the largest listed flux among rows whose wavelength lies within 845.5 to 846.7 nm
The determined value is 32.1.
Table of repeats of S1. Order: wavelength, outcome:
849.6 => 24.58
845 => 27.07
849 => 28.4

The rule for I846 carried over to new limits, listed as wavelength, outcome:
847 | 29.53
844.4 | 28.07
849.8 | 24.25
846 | 26.88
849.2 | 27.57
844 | 28.77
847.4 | 29.51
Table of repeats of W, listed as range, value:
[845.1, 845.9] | 31.7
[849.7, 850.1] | 24.73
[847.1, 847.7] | 29.51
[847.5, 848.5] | 29.47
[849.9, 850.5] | 27.27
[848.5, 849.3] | 30.18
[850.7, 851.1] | 28.4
